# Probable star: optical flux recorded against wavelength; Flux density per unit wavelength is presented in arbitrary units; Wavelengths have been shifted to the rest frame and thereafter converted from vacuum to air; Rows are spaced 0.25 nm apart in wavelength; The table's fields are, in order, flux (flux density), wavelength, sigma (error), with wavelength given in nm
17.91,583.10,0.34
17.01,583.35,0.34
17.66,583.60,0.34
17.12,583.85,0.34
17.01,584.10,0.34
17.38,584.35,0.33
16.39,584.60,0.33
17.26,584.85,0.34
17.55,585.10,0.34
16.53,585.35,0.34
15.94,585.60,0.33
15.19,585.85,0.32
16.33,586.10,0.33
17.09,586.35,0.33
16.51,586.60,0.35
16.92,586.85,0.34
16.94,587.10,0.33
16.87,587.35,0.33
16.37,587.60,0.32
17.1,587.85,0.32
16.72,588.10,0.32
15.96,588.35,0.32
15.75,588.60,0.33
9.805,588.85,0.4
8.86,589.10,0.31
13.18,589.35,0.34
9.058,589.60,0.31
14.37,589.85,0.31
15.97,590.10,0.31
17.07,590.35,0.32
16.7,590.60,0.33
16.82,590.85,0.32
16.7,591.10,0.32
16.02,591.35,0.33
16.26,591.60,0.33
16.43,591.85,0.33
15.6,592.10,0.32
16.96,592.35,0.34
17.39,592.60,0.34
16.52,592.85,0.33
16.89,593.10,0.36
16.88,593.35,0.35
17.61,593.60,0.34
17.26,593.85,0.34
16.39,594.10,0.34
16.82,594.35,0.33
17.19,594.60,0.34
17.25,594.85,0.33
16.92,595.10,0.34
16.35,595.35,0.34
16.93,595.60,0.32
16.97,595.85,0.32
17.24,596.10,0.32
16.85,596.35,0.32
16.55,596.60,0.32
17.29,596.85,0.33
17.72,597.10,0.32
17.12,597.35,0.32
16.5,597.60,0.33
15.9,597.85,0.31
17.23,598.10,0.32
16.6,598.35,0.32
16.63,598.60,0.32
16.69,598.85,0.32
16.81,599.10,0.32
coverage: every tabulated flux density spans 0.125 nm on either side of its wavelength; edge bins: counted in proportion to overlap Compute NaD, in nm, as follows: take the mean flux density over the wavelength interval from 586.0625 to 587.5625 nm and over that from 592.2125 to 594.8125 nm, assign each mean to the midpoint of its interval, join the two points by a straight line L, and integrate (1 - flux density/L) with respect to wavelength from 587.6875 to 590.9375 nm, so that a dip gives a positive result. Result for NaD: 0.47 nm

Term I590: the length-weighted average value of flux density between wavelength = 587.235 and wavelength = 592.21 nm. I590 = 15.1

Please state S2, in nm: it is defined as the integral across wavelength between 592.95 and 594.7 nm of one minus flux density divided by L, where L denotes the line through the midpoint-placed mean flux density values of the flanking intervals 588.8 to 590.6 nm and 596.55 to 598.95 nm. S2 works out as -0.237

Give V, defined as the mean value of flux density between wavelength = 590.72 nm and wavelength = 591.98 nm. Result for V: 16.4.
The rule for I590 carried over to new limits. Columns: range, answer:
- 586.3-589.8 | 14.7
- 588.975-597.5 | 16.2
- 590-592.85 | 16.5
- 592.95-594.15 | 17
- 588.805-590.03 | 11.4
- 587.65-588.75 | 16.2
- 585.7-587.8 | 16.5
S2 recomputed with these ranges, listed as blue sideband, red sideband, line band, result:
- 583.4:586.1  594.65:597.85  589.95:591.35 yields 0.03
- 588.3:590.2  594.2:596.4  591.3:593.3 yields -0.23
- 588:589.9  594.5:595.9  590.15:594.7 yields -0.50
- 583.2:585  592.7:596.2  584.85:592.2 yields 0.64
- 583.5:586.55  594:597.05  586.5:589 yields 0.15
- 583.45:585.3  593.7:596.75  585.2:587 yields 0.08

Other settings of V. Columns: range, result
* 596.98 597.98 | 16.8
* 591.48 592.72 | 16.5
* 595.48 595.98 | 17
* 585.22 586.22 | 16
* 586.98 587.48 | 16.9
